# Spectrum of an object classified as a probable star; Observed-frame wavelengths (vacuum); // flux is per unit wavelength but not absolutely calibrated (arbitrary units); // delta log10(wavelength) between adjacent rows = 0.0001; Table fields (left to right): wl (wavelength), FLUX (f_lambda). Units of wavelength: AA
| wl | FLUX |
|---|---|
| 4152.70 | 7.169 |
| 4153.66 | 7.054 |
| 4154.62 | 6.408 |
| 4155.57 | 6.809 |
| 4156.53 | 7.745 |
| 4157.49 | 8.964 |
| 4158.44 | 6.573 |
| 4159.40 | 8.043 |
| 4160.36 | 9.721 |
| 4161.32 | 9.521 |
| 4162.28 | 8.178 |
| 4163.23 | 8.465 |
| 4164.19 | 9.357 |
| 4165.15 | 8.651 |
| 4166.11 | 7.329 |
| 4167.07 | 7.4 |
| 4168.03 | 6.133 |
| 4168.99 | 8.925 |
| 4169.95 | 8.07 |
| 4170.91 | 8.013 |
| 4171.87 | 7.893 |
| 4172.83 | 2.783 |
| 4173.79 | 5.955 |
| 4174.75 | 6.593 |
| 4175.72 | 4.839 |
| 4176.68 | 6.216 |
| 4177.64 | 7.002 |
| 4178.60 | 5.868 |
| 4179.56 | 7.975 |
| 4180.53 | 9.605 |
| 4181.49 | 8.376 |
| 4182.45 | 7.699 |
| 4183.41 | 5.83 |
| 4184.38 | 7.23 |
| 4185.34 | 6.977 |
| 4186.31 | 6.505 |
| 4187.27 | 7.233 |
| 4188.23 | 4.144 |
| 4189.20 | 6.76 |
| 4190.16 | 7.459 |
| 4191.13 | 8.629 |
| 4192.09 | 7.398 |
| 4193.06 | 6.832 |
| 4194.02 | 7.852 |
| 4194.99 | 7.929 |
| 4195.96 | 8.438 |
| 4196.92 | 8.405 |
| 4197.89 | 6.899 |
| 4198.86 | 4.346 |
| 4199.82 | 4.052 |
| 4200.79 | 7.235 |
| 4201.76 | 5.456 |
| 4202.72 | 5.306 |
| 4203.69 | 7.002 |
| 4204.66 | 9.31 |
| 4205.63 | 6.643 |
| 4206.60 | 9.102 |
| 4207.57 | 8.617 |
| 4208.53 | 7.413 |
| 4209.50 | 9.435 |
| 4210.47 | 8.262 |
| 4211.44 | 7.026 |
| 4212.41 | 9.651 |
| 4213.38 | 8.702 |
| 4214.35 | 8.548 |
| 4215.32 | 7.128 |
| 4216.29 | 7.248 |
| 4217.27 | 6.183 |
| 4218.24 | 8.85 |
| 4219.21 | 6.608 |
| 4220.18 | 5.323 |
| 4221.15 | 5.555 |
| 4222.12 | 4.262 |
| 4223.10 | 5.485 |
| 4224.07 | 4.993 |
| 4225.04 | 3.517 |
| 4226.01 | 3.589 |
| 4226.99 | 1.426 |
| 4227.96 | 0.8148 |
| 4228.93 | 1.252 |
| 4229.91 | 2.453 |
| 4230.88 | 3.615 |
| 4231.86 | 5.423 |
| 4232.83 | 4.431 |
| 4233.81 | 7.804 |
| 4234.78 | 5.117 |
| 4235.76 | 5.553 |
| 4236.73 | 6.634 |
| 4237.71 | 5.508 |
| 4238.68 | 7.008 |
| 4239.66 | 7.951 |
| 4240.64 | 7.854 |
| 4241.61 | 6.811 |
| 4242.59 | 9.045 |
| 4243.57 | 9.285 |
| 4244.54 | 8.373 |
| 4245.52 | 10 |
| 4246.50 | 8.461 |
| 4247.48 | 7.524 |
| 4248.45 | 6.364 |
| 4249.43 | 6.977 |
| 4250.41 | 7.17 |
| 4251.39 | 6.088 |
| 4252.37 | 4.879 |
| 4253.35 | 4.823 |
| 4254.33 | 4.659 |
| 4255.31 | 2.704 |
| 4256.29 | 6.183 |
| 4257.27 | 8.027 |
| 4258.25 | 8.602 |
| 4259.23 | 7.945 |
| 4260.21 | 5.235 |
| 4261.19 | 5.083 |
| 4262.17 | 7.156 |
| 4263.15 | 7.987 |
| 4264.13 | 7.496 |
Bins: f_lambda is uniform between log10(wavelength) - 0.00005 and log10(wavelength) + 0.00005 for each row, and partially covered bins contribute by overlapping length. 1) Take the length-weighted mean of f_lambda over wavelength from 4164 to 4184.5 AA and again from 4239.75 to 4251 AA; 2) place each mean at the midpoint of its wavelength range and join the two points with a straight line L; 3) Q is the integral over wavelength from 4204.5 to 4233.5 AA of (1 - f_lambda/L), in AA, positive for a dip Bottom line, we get 6.2 AA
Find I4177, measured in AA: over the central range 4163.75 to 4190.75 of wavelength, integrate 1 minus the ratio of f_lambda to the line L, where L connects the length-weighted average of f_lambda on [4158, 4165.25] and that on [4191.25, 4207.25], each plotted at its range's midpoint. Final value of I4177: 3.11 AA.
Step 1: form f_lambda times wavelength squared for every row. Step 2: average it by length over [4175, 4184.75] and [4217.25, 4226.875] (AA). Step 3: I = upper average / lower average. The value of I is 0.76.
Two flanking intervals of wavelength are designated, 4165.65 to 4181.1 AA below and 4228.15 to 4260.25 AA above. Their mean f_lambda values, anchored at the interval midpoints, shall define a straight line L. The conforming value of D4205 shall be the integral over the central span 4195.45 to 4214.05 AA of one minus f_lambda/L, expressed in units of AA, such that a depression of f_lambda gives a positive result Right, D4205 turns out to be -2.2 AA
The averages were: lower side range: 6.92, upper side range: 6.32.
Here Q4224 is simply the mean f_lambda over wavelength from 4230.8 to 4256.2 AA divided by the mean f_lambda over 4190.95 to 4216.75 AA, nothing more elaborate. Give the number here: 0.9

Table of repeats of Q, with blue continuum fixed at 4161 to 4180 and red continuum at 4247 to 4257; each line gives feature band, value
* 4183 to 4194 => 0.1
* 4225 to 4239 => 4.2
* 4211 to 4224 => -1.0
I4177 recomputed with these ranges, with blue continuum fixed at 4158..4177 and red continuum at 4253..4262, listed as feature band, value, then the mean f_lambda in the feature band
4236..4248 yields -3.1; 7.82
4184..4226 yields -0.6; 6.94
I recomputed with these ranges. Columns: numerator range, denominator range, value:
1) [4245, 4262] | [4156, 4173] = 0.85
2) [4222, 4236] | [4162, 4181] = 0.56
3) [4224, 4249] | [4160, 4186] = 0.81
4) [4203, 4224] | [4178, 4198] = 1.02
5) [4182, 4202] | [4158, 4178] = 0.93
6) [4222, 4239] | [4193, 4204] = 0.67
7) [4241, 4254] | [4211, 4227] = 1.19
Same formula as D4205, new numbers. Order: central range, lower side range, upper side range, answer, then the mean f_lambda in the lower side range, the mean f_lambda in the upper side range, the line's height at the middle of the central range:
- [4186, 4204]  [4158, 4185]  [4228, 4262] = 0.8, 7.43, 6.26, 7.06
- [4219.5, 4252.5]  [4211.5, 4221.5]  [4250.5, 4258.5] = 3.1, 7.39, 5.73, 6.54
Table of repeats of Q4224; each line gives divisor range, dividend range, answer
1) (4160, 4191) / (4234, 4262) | 0.93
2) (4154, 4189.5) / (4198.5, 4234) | 0.82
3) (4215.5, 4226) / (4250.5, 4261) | 1.03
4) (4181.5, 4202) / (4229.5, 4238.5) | 0.77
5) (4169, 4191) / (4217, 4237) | 0.68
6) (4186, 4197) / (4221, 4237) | 0.57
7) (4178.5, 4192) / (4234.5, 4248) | 1.05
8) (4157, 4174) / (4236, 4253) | 0.94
